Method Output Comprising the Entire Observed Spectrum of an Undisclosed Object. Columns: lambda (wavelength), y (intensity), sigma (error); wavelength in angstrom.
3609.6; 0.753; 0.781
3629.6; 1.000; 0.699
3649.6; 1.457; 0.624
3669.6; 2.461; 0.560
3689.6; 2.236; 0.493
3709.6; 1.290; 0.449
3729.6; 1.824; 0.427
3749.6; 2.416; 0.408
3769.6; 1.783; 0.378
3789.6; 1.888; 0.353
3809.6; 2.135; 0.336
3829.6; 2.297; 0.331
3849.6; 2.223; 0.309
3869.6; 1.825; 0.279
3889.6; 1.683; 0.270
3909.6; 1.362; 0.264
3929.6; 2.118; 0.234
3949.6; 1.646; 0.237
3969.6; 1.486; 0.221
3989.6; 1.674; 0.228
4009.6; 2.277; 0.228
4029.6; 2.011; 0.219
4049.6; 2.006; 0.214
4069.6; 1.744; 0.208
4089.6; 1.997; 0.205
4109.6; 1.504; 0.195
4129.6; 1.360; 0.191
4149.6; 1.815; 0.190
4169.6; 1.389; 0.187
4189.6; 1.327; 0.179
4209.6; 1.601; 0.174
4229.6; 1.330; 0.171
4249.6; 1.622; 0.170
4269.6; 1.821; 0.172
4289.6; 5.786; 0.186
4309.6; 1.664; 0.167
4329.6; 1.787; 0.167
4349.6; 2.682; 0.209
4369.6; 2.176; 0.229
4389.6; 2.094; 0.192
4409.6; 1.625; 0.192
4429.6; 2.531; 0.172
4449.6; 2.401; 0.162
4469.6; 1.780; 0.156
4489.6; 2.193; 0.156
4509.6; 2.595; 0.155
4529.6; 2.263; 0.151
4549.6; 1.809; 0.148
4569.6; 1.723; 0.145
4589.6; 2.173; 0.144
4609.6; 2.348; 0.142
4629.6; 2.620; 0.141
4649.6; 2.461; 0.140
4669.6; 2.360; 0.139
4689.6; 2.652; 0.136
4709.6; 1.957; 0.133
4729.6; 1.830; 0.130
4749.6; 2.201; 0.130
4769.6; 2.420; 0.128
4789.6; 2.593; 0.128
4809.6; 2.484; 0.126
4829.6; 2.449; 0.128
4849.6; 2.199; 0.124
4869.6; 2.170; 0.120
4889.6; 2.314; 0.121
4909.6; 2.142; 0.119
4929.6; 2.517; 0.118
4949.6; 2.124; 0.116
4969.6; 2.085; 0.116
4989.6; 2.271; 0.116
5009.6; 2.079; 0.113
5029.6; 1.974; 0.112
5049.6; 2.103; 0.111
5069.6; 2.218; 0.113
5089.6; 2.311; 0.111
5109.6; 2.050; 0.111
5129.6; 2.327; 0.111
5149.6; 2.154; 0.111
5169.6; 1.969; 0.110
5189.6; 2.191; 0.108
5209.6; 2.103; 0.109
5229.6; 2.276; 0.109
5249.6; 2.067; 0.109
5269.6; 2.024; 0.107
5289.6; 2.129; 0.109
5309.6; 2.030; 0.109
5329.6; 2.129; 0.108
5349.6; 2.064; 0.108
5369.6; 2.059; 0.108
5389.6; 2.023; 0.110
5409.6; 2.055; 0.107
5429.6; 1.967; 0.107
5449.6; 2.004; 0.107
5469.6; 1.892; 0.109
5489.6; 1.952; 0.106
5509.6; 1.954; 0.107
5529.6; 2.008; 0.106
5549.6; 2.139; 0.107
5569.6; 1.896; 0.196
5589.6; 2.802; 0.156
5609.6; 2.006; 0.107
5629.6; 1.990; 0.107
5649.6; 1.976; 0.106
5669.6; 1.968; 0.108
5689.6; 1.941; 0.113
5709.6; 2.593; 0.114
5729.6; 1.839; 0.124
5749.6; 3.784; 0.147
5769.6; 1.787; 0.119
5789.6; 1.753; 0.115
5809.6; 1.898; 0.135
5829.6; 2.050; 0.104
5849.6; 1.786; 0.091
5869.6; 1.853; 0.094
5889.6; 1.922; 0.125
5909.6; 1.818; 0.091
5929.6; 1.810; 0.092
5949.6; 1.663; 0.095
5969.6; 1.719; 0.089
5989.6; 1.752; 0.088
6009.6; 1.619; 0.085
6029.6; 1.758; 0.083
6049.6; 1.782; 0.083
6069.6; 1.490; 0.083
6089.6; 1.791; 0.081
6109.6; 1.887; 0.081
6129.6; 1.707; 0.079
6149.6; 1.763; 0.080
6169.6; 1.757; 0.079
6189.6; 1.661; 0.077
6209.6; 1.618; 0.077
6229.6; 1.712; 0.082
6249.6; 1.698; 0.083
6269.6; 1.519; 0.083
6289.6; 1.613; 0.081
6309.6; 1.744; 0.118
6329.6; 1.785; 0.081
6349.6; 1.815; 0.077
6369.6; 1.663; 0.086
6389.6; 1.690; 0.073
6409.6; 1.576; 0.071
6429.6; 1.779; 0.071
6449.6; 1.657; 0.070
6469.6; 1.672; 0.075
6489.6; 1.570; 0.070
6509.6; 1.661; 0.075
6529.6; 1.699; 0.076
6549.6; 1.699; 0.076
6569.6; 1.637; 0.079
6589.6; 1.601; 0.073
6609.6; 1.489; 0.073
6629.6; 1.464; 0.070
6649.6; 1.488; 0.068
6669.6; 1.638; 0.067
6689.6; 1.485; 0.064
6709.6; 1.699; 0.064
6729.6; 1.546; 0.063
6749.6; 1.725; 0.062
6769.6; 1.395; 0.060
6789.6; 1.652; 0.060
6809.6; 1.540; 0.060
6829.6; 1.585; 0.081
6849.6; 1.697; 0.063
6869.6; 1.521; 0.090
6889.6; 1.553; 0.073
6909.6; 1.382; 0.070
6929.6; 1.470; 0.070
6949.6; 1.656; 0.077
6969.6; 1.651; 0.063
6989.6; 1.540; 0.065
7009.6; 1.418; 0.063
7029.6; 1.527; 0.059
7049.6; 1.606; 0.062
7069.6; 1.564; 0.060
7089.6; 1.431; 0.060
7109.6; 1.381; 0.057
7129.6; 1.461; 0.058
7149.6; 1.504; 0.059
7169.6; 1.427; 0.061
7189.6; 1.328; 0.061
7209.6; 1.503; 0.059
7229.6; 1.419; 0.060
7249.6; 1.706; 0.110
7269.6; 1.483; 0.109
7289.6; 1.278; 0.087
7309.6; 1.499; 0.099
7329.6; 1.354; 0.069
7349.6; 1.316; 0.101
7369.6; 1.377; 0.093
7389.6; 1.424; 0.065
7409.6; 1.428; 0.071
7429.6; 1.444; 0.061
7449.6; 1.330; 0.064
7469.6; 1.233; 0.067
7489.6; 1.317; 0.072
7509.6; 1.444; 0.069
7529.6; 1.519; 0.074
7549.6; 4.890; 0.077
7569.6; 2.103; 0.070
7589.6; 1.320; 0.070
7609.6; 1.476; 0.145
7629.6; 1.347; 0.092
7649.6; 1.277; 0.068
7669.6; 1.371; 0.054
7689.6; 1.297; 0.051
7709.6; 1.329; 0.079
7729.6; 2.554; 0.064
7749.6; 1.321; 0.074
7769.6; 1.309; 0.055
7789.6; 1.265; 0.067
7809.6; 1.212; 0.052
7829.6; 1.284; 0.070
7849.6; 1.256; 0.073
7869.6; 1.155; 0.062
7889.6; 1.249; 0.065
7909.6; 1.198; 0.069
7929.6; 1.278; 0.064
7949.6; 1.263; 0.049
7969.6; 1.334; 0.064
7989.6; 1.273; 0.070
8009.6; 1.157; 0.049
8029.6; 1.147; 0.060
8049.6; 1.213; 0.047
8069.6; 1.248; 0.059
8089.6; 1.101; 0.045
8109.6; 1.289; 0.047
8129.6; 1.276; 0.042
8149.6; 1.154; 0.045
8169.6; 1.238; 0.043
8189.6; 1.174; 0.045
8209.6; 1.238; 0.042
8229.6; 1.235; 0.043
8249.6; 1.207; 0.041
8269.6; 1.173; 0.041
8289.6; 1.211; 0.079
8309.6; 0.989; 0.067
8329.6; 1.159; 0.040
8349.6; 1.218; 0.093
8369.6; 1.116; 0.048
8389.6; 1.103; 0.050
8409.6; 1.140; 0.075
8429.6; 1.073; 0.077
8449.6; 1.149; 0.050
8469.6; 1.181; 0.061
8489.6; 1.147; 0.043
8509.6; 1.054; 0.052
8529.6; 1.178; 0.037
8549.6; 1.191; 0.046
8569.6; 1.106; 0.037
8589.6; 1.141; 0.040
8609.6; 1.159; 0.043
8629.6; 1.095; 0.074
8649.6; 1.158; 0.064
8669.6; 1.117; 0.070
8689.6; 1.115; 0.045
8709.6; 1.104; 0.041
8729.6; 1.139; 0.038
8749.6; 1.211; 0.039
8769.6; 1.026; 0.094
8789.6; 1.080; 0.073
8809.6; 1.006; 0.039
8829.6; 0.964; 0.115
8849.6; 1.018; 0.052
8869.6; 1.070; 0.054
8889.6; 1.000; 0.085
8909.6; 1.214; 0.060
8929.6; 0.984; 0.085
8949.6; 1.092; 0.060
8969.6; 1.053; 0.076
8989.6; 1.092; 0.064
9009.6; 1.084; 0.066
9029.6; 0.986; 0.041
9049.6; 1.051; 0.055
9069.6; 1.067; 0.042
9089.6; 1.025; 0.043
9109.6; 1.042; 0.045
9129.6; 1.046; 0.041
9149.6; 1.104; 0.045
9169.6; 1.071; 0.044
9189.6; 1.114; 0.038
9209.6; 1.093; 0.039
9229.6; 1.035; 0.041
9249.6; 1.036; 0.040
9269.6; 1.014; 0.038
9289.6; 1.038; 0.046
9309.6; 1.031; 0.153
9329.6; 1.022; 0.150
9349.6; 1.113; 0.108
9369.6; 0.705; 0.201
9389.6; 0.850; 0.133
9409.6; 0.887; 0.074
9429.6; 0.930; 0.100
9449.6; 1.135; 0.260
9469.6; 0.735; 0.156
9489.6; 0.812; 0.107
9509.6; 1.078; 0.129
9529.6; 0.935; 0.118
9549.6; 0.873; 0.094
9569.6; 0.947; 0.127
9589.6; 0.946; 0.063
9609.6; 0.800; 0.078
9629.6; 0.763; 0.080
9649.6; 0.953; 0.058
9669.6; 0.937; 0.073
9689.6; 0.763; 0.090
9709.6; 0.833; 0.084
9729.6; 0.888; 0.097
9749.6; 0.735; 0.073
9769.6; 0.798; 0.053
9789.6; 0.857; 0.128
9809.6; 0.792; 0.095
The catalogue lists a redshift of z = 0.149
